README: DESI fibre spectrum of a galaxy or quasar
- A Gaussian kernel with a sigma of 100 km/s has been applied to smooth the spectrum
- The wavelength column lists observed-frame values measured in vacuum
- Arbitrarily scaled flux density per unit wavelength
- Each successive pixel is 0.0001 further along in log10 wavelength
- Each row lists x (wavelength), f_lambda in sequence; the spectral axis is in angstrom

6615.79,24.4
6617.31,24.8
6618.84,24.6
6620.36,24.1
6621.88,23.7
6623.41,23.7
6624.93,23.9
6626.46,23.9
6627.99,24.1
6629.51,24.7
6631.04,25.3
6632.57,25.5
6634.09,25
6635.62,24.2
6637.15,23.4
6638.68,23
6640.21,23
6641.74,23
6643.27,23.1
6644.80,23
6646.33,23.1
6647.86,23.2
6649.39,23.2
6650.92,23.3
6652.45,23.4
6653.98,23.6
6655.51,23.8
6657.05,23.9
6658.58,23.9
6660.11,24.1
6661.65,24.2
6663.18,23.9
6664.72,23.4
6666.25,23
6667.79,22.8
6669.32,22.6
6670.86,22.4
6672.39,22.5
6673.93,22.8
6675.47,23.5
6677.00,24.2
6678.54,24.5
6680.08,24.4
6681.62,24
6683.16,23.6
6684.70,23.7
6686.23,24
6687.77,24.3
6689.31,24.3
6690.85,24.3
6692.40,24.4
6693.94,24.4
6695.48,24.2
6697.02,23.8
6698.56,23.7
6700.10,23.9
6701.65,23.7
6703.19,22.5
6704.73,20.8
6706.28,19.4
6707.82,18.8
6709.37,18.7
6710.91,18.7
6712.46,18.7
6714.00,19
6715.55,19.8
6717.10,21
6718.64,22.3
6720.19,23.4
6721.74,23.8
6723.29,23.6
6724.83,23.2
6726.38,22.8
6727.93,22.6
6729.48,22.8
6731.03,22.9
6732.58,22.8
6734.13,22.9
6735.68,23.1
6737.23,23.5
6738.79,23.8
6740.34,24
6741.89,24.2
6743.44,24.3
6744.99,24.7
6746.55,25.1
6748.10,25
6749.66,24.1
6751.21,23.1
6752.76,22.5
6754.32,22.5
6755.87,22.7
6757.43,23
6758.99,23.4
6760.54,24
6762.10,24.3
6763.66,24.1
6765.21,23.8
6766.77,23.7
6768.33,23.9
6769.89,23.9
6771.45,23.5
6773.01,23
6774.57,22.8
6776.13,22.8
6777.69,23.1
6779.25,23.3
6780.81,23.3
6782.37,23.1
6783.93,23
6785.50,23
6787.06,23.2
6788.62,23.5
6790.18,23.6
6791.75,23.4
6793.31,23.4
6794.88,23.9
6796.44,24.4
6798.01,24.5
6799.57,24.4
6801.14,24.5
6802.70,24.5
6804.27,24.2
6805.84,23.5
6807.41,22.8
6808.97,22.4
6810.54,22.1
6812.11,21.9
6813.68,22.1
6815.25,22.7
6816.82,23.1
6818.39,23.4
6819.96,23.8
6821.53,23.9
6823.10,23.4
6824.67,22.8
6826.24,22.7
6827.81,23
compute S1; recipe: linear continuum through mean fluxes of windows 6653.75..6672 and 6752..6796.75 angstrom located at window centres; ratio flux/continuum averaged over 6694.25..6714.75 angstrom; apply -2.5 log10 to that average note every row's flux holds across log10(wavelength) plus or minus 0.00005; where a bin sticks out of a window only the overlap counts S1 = 0.10 mag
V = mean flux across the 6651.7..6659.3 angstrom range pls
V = 23.7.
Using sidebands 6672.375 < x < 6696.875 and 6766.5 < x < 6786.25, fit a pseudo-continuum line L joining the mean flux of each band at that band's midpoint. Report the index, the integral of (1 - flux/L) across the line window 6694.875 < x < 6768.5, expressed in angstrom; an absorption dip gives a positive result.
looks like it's 2.6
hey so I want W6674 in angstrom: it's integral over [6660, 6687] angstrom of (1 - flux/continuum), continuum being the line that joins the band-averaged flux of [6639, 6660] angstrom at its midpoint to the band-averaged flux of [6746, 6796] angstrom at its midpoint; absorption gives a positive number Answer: -0.2 angstrom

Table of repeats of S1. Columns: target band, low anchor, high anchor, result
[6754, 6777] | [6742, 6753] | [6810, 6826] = 0.02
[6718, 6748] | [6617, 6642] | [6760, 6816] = 0.01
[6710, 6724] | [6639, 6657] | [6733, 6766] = 0.12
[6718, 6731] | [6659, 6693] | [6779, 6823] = 0.02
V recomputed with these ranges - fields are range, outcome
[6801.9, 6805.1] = 24.3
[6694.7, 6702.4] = 23.9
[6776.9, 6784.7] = 23.2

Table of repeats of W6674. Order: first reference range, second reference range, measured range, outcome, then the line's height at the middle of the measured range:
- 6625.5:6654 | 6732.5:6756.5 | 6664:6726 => 2.8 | 23.7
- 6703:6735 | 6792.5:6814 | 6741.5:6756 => -1.1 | 22.2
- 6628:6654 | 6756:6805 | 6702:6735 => 3.0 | 23.7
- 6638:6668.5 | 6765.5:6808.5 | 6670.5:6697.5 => -0.5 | 23.4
